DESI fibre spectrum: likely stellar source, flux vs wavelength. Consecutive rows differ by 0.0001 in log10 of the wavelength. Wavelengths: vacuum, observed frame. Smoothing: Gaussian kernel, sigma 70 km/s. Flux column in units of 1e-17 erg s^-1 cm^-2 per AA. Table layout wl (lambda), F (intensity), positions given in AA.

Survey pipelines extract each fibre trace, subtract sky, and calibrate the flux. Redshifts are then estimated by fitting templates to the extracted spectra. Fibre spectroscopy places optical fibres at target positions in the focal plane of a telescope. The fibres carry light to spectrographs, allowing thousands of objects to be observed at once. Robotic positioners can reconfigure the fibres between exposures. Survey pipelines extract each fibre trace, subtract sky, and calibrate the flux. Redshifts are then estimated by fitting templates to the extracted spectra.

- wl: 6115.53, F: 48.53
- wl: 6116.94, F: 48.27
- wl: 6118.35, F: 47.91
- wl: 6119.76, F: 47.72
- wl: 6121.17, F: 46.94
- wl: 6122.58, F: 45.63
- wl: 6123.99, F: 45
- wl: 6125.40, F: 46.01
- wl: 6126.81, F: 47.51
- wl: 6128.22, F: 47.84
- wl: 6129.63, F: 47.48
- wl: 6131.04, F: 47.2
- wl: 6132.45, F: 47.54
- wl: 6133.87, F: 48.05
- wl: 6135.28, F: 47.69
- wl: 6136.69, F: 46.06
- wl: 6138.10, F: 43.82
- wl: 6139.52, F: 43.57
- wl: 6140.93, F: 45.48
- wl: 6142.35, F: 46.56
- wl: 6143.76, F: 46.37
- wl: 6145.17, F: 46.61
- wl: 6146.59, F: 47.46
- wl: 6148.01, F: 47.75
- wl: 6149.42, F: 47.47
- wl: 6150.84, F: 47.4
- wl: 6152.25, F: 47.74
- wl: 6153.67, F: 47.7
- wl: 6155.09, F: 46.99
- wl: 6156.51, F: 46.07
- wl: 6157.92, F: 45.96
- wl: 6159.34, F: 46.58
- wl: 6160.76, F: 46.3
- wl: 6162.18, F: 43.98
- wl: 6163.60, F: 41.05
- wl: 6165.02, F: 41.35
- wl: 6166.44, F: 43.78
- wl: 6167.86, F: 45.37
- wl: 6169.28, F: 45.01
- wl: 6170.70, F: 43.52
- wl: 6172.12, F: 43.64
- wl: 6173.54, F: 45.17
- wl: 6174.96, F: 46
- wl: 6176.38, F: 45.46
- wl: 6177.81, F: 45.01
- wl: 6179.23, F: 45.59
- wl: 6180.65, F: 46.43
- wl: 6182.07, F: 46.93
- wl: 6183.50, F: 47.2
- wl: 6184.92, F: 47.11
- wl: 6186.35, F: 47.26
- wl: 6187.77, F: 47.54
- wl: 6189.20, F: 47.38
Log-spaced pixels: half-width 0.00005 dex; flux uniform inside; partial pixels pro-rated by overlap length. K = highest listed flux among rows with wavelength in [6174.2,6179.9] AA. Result 46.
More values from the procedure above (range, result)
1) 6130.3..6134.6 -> 48.05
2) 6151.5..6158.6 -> 47.74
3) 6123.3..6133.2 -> 47.84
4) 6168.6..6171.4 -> 45.01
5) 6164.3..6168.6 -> 45.37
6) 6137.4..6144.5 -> 46.56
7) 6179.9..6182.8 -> 46.93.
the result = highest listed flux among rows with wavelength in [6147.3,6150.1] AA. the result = 47.75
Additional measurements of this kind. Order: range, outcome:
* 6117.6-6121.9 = 47.91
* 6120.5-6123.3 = 46.94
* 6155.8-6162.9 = 46.58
